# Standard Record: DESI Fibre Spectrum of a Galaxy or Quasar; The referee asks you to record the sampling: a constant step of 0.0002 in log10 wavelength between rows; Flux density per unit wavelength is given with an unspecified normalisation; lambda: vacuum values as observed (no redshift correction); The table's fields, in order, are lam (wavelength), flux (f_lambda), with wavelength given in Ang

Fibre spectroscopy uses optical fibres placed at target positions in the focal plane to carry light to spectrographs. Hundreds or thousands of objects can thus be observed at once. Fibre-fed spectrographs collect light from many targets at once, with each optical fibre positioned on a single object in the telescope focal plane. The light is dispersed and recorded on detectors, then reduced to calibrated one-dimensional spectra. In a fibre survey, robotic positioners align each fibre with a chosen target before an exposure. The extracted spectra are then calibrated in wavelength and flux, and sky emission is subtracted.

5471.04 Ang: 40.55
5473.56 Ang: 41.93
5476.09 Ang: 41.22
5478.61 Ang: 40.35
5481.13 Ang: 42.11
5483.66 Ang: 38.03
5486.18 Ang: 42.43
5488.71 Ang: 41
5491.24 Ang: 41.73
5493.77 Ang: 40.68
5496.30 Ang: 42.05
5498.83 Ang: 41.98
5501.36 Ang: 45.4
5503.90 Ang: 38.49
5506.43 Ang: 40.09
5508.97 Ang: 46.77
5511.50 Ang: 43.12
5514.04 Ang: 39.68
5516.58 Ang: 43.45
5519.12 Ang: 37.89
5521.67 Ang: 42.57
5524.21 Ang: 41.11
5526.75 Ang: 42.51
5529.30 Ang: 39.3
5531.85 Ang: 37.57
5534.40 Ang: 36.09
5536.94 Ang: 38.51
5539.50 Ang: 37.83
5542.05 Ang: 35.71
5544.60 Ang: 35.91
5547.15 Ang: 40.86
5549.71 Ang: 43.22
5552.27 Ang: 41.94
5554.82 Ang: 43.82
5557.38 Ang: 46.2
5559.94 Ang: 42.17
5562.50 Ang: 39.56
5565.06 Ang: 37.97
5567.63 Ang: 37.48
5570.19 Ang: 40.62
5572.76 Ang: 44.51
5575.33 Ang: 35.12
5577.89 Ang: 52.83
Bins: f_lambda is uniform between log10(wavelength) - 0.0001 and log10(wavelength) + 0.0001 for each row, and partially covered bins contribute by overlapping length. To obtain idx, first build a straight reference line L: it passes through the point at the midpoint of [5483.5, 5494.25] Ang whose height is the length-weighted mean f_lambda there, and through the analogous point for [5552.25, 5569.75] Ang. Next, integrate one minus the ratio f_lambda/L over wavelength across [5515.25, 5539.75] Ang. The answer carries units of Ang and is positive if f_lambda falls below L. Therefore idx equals 0.8 Ang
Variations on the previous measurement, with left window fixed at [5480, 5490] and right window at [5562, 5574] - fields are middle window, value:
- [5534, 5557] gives 0.31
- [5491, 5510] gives -0.66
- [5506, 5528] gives -0.78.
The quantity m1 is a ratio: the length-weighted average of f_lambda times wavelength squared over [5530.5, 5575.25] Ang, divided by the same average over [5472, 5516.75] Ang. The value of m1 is 1.0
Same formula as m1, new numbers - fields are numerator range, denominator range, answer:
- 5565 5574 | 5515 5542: 1.04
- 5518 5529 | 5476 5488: 1.02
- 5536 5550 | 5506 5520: 0.92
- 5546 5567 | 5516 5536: 1.06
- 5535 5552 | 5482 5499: 0.96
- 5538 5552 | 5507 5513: 0.89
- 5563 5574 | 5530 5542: 1.08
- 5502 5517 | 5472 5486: 1.04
